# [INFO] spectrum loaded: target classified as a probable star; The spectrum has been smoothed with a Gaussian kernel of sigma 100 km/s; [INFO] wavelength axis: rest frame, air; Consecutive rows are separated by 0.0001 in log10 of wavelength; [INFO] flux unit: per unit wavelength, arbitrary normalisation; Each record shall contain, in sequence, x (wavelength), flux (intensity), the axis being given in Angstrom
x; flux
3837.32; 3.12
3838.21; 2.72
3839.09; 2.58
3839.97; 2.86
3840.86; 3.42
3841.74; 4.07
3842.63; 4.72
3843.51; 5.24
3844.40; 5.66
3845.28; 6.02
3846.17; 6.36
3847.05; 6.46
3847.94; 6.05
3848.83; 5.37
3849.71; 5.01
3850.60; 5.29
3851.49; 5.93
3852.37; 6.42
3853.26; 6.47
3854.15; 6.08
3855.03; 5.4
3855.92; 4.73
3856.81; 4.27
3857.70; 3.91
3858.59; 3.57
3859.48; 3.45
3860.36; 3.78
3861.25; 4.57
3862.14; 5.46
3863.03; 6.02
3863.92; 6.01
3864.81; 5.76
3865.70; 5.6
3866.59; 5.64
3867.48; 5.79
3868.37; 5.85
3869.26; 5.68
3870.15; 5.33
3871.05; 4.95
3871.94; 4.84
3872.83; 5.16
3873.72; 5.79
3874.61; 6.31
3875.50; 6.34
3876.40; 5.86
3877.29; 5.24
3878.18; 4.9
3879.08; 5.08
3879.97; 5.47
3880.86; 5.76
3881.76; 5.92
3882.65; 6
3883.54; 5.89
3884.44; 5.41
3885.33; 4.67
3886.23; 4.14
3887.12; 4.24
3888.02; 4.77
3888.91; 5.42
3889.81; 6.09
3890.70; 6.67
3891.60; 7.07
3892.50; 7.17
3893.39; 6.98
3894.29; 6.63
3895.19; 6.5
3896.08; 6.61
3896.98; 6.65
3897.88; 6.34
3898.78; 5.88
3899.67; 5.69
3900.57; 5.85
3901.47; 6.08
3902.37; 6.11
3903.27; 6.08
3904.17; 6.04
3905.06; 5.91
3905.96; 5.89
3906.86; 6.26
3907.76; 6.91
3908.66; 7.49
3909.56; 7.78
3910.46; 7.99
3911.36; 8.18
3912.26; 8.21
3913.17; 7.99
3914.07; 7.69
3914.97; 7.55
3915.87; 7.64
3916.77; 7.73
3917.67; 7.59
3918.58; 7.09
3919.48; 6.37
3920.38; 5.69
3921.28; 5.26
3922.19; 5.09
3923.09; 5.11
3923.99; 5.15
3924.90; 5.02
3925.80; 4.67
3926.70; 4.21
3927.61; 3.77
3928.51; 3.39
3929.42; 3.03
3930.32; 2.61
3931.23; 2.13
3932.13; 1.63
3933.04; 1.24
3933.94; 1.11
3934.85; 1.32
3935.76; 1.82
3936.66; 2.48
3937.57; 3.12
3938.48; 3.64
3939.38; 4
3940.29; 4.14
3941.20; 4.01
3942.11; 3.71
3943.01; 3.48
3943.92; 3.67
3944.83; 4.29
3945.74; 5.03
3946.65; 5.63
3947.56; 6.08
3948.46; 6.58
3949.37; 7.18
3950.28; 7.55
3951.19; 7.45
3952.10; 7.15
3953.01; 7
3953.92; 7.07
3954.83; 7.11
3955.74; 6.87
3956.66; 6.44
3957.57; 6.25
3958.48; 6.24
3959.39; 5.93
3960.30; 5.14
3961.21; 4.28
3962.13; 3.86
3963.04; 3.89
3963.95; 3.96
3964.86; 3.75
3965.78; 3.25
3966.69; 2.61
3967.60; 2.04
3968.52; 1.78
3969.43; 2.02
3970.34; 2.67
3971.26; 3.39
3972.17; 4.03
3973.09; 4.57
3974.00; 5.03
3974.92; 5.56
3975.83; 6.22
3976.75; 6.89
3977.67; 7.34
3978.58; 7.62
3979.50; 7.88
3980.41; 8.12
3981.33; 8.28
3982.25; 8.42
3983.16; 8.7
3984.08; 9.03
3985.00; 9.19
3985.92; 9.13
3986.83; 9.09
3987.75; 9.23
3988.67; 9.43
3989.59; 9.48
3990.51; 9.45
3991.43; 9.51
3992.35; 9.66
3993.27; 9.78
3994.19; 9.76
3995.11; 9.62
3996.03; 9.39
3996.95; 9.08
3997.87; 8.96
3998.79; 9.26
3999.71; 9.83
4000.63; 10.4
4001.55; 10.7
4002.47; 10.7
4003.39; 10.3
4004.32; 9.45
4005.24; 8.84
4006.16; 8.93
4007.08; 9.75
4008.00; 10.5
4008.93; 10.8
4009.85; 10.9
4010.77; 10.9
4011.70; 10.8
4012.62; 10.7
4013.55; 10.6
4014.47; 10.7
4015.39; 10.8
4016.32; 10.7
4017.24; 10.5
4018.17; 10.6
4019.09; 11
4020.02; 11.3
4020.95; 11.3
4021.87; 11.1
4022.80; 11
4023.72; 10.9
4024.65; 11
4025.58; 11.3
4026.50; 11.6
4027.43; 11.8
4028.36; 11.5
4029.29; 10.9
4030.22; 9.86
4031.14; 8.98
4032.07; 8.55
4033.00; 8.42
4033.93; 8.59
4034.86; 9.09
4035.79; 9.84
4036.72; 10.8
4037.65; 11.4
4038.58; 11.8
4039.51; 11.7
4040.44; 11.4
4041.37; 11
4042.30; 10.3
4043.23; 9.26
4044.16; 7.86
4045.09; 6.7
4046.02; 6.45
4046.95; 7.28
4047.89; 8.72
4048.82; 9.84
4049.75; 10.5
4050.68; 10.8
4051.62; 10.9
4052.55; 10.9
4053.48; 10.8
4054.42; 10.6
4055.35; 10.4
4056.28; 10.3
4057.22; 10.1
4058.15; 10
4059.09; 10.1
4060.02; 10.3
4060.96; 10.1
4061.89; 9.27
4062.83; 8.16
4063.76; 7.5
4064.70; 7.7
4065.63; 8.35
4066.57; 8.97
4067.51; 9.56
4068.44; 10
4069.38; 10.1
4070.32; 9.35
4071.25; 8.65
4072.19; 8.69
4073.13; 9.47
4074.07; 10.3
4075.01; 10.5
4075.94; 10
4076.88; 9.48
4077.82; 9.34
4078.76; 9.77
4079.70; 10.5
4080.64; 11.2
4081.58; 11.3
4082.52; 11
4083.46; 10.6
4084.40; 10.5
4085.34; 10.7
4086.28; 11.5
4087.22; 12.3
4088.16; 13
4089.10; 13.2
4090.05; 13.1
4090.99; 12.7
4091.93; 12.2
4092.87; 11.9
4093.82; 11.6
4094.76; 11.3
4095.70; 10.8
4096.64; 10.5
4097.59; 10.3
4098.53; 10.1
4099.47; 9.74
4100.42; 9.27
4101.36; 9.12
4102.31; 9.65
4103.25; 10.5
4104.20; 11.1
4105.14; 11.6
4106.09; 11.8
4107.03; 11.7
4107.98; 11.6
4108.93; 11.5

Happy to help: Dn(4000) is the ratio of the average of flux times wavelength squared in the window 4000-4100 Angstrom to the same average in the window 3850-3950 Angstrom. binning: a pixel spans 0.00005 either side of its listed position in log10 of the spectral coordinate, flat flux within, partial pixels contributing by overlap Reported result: 2.07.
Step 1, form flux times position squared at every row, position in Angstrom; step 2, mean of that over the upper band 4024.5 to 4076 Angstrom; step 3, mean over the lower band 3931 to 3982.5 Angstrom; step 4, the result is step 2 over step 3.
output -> 2.13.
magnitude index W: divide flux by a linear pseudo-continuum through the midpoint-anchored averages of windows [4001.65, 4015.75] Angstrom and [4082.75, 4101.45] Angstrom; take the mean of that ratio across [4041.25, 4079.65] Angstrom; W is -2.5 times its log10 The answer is 0.15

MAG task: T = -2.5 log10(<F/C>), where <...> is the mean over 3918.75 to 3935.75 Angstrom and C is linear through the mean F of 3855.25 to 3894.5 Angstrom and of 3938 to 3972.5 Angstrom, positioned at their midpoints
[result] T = 0.331 mag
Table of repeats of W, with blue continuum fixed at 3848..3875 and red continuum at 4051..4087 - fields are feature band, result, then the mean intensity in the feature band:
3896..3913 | -0.07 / 6.65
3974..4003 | -0.09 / 8.84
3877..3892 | 0.07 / 5.45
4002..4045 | -0.17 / 10.4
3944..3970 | 0.38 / 5.19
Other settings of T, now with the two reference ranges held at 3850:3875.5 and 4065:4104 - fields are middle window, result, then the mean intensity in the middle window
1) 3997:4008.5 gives -0.14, 9.78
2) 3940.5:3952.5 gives 0.31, 5.49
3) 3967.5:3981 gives 0.48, 5.12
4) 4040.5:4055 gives 0.01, 9.53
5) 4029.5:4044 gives -0.07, 10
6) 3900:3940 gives 0.25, 5.22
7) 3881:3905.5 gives 0.01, 5.95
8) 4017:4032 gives -0.19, 10.9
